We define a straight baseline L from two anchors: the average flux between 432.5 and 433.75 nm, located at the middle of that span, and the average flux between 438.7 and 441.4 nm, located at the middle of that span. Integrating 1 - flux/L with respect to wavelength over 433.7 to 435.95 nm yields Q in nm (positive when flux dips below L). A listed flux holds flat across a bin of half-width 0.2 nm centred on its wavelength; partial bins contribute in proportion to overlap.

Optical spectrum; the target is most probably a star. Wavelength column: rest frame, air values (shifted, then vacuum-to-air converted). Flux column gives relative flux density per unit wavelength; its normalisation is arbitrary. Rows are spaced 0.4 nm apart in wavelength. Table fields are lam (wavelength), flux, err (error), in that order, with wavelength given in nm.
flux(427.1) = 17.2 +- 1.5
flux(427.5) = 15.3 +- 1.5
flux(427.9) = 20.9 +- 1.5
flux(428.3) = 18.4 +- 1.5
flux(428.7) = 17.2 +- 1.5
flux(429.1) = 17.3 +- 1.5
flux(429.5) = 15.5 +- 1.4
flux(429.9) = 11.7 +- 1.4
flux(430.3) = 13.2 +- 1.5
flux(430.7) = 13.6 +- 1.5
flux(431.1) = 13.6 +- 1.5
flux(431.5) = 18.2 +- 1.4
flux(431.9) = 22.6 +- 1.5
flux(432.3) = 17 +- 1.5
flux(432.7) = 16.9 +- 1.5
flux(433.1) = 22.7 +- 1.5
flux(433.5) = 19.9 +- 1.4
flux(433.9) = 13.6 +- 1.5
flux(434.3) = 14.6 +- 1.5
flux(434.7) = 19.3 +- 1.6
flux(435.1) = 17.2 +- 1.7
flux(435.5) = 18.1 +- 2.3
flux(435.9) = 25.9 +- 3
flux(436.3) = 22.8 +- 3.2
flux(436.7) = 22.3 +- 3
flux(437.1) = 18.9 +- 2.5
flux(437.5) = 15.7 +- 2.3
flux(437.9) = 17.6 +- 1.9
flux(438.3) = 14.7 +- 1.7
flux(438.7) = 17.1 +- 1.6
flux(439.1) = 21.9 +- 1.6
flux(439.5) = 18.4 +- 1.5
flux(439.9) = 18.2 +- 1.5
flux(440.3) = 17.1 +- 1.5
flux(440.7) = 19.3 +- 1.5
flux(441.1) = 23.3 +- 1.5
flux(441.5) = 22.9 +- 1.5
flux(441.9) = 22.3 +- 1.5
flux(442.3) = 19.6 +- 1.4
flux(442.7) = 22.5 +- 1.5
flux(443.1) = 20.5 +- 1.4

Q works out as 0.23 nm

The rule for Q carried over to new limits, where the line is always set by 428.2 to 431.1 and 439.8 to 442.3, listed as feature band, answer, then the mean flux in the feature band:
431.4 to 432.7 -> -0.224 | 19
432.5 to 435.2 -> -0.113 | 17.8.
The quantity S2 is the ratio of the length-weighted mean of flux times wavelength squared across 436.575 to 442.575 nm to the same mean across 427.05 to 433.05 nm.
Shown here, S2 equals 1.2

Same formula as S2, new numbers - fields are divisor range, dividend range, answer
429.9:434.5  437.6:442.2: 1.20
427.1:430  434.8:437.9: 1.23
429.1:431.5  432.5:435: 1.27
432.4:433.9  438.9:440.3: 1.05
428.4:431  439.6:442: 1.44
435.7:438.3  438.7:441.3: 0.98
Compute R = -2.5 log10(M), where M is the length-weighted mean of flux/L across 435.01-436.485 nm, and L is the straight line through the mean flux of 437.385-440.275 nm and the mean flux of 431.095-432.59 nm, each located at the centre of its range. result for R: -0.18 mag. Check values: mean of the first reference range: 18.3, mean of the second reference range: 17.7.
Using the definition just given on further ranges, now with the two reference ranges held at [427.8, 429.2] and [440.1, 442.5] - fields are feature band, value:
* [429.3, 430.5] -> 0.35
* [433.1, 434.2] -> 0.10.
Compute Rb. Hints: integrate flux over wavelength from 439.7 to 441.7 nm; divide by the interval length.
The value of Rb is 20.2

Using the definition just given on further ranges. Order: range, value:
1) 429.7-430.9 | 12.8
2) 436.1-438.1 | 19.5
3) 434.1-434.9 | 16.9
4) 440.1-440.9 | 18.2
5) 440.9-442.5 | 22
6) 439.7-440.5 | 17.6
